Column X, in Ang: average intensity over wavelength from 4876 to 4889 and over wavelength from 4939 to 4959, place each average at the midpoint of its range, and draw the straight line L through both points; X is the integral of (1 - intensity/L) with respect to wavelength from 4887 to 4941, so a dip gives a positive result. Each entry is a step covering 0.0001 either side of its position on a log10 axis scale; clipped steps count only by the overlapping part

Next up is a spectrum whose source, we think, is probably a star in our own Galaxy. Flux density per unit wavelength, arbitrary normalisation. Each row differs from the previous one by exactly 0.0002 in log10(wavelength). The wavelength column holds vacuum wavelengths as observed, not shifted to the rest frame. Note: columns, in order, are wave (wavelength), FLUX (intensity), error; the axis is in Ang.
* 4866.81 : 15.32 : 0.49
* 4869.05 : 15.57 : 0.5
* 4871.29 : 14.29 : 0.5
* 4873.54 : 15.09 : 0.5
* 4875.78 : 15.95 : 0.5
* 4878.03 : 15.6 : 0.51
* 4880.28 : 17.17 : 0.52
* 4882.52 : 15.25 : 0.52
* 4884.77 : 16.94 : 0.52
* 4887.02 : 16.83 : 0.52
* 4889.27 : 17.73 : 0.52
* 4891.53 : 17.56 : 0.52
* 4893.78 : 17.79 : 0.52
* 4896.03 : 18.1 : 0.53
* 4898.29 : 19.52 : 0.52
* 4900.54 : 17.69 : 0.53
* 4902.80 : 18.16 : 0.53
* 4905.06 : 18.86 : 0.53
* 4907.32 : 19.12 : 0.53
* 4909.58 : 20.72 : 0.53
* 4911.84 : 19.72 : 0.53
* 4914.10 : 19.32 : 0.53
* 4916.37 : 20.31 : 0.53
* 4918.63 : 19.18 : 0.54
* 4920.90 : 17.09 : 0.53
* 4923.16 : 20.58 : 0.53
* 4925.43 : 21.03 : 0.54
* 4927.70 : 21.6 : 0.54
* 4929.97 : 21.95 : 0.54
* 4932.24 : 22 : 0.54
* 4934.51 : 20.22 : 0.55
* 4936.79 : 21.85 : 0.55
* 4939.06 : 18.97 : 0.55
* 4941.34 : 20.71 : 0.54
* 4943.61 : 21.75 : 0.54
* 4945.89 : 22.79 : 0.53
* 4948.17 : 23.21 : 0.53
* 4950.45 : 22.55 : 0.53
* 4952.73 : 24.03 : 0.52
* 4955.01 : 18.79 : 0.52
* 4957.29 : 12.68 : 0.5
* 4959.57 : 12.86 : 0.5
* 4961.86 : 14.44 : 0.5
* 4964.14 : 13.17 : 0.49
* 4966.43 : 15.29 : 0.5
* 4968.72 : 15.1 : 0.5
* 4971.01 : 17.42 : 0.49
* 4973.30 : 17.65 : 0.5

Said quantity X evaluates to -3.4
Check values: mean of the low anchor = 16.4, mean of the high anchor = 20.5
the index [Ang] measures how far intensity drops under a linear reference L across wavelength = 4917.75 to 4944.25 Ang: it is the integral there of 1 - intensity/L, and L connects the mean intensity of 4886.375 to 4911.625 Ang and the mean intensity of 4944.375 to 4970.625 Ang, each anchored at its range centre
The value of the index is -3.67 Ang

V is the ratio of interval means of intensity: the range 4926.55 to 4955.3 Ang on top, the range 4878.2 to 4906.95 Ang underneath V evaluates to 1.2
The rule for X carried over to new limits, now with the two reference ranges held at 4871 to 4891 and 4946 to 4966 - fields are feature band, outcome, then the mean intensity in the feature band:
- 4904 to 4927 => -3.59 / 19.6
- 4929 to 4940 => -2.29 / 21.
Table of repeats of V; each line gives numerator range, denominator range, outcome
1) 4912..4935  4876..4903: 1.17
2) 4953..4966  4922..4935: 0.71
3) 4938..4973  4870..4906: 1.07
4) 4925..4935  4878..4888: 1.31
